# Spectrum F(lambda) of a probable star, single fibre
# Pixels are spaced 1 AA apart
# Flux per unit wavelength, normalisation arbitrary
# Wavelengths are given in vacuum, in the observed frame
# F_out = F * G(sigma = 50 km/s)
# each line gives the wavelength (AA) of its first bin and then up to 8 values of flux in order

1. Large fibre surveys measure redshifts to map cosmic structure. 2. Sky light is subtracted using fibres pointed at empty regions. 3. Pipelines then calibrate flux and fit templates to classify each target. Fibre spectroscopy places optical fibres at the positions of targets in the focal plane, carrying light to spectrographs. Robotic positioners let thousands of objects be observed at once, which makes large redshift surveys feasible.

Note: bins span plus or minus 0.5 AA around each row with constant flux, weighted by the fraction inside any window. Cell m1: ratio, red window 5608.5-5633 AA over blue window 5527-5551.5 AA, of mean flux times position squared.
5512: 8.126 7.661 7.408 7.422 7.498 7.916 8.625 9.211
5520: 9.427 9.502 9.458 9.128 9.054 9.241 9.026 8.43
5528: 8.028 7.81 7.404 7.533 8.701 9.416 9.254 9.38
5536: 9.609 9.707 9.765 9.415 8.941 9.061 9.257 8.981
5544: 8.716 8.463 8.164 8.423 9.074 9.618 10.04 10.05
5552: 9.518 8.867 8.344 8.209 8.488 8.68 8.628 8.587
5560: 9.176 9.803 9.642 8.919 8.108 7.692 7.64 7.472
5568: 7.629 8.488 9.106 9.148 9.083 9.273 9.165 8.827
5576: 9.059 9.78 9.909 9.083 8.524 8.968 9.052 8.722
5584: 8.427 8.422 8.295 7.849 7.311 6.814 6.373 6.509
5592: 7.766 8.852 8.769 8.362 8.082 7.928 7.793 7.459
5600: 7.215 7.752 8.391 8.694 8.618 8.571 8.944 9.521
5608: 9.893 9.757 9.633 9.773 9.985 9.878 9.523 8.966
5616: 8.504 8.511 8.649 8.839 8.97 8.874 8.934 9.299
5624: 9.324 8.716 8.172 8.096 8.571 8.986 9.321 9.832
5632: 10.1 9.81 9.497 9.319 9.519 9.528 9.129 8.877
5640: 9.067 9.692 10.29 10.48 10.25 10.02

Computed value 1.1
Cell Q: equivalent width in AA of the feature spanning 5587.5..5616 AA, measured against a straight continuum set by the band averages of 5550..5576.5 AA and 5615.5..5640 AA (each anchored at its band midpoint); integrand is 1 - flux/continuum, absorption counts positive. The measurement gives 1.5 AA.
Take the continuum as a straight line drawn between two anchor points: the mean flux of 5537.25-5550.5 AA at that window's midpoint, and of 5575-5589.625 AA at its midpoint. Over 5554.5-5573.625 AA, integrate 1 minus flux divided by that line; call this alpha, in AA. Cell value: 0.42 AA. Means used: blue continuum 9.08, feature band 8.62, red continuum 8.58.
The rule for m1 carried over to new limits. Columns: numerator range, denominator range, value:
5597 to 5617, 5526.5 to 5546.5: 1.03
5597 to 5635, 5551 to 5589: 1.05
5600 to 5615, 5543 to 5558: 1.05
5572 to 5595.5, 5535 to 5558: 0.95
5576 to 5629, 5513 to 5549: 1.01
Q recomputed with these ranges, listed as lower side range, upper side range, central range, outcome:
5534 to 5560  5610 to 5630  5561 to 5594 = 2.1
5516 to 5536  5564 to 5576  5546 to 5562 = -0.8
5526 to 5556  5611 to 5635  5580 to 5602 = 2.6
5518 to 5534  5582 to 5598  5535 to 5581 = -3.3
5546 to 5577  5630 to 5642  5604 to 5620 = 0.1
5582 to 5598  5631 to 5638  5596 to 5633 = -0.2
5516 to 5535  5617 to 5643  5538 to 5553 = -0.6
